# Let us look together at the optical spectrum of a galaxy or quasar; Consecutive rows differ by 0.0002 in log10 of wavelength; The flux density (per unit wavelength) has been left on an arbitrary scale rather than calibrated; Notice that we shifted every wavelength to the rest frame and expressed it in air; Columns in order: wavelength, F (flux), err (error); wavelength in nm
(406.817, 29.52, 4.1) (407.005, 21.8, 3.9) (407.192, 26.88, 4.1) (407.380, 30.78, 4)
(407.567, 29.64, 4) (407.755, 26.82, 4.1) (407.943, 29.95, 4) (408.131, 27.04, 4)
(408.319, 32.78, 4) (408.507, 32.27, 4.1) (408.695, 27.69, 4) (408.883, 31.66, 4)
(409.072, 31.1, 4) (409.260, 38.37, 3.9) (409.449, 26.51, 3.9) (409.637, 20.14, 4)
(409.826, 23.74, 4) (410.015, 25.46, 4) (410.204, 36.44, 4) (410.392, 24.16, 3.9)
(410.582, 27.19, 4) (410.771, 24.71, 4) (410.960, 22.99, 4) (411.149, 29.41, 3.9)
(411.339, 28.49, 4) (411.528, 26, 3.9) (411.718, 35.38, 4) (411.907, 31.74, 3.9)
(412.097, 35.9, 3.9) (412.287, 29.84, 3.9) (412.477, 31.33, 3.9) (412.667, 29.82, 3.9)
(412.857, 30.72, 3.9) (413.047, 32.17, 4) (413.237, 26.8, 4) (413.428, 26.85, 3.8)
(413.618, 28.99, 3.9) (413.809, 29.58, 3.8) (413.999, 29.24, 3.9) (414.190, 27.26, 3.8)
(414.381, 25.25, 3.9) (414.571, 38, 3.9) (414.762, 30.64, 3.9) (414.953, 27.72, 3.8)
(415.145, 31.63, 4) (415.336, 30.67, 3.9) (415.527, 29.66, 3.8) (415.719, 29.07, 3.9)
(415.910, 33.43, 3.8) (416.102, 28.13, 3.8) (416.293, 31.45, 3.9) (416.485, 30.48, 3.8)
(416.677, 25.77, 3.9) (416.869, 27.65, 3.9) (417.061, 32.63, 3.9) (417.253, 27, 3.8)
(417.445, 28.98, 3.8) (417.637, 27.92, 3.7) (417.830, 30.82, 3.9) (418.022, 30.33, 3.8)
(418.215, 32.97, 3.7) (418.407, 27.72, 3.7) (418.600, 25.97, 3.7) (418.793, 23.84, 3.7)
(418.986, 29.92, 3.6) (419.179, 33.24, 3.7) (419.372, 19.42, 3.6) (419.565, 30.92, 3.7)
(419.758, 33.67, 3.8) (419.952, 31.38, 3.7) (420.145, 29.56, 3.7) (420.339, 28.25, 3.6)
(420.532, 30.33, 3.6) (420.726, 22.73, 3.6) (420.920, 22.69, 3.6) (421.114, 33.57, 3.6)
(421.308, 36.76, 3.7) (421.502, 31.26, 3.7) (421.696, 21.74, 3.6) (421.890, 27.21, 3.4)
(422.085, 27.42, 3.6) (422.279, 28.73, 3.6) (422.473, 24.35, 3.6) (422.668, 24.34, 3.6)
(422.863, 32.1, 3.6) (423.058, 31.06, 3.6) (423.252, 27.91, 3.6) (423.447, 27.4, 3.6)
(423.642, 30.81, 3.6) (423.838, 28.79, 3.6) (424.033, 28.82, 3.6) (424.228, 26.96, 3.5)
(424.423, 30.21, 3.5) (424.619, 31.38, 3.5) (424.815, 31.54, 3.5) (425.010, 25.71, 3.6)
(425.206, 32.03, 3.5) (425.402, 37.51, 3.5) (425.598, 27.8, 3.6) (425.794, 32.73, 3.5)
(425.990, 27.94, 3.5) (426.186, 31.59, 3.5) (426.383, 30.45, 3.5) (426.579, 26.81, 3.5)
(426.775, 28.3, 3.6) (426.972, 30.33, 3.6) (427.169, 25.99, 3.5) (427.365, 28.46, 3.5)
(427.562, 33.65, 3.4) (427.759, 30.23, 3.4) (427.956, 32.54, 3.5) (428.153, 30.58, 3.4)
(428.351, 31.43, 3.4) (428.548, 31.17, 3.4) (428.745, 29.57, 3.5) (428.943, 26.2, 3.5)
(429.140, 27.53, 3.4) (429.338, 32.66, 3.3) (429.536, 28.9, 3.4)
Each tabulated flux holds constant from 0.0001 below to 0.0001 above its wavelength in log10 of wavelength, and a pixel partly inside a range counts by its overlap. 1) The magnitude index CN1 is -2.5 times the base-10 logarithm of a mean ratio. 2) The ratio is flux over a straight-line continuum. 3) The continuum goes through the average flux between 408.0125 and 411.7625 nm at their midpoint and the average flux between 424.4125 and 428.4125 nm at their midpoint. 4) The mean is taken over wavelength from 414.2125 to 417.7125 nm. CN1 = -0.02 mag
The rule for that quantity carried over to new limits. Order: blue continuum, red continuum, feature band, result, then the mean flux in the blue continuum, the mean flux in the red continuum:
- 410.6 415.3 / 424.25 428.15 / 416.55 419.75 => 0.05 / 29.6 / 30.2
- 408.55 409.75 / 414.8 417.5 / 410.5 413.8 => 0.00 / 29.3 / 29.6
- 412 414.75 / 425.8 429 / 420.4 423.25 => 0.07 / 30.1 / 29.8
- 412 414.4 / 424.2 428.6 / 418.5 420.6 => 0.04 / 29.6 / 30.3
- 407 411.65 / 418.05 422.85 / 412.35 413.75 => -0.05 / 28.2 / 28.3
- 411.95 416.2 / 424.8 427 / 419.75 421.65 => 0.02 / 30.1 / 30.2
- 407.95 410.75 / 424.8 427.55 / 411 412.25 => -0.06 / 28.8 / 29.9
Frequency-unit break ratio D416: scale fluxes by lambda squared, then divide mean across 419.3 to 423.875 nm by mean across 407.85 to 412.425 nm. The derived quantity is 1.0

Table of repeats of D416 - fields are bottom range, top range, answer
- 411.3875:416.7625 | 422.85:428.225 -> 1.05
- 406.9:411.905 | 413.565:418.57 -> 1.08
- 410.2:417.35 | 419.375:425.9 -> 1.03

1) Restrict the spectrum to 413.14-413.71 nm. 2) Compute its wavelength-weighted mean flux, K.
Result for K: 27.6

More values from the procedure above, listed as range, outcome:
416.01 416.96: 28.7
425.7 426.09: 30.3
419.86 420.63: 29.9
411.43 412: 31.1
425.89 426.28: 29.8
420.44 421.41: 29.2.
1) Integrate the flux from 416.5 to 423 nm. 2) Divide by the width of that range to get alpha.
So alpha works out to 28.6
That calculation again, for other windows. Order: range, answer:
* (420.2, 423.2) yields 28.2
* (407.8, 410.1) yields 28.9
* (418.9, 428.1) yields 29.3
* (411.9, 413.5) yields 30.5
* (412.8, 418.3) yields 29.7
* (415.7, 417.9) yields 29.4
